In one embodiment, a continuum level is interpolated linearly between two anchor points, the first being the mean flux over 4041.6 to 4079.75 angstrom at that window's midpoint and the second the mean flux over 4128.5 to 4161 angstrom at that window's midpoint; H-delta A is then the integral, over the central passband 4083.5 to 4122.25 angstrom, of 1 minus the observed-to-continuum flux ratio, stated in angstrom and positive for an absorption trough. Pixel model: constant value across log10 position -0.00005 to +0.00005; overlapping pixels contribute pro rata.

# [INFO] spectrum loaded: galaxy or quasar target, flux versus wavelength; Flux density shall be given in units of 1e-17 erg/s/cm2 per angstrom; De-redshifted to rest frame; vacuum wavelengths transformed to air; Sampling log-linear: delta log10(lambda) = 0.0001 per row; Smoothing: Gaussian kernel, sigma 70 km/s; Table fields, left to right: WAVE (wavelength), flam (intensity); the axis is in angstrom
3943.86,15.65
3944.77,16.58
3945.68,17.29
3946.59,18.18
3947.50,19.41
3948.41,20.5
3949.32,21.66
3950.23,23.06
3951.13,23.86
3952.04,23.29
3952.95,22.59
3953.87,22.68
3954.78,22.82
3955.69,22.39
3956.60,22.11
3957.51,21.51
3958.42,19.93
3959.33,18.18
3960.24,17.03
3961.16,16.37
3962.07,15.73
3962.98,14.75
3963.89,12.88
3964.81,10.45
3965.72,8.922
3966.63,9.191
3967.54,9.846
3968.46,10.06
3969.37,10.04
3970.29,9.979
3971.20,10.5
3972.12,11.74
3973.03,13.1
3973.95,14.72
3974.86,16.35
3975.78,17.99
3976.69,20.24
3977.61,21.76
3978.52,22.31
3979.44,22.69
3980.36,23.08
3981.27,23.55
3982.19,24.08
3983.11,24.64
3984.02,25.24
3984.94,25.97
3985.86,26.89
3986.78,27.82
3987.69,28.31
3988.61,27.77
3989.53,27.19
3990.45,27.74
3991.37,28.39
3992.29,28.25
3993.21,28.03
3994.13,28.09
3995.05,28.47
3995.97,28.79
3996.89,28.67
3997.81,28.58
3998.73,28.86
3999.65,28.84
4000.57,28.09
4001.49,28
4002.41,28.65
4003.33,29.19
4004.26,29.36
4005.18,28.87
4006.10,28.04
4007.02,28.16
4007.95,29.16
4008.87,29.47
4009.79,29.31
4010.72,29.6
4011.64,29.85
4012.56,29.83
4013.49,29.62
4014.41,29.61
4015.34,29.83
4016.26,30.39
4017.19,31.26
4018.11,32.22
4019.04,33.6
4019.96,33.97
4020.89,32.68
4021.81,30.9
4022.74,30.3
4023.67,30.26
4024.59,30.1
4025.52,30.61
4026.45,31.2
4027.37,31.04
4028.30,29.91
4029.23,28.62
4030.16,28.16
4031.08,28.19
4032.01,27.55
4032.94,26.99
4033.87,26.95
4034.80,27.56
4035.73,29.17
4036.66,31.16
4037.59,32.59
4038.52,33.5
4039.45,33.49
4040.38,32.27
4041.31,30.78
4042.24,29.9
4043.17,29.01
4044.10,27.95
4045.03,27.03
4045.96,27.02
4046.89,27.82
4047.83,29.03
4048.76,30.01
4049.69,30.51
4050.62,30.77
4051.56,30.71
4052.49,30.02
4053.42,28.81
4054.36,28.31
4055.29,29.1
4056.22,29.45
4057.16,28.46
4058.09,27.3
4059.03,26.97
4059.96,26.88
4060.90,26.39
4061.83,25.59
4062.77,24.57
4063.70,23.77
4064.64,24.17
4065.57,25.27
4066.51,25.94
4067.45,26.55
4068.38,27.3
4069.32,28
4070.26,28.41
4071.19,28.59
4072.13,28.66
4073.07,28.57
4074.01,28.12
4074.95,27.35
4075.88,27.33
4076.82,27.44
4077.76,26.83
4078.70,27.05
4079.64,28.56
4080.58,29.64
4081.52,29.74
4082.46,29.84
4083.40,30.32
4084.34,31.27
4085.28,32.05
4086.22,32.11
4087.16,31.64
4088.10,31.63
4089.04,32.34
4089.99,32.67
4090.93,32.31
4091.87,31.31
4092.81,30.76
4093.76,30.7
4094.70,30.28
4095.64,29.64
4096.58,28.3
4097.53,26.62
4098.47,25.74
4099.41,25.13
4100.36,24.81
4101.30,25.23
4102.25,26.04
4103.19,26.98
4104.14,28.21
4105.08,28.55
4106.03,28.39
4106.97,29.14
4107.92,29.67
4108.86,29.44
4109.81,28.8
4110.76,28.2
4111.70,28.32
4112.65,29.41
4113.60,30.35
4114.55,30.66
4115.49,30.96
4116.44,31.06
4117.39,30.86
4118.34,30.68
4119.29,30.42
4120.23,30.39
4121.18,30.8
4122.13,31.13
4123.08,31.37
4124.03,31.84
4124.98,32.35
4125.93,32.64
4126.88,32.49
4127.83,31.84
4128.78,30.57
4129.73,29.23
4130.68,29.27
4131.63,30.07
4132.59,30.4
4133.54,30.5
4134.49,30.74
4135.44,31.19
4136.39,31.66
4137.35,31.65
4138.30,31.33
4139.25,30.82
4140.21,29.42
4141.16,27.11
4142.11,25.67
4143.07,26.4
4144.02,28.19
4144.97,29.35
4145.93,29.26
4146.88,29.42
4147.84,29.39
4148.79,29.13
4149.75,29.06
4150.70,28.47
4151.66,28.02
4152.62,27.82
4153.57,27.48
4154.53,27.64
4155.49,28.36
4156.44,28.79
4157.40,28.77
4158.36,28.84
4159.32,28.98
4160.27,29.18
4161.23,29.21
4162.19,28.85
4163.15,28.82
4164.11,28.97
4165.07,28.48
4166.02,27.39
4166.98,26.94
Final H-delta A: -1.5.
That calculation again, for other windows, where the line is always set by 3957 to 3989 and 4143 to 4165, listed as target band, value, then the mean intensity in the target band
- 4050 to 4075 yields -4.6 angstrom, 27.6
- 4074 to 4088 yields -2.9 angstrom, 29.4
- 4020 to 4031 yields -4.8 angstrom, 30.4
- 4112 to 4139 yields -3.9 angstrom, 30.9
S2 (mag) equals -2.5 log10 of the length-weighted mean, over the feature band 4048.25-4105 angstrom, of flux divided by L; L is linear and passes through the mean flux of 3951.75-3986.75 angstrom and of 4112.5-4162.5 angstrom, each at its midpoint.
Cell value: -0.12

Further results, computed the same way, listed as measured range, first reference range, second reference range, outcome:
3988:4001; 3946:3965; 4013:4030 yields -0.08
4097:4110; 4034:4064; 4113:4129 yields 0.13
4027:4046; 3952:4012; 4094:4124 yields -0.17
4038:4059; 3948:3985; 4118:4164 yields -0.25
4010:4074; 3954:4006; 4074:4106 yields -0.13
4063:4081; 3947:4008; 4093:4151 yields -0.01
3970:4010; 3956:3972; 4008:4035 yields -0.17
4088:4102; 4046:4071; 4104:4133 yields 0.01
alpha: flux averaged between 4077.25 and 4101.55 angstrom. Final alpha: 29.5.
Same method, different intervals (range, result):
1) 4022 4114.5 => 28.8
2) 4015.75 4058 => 30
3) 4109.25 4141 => 30.6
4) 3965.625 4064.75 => 26.7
